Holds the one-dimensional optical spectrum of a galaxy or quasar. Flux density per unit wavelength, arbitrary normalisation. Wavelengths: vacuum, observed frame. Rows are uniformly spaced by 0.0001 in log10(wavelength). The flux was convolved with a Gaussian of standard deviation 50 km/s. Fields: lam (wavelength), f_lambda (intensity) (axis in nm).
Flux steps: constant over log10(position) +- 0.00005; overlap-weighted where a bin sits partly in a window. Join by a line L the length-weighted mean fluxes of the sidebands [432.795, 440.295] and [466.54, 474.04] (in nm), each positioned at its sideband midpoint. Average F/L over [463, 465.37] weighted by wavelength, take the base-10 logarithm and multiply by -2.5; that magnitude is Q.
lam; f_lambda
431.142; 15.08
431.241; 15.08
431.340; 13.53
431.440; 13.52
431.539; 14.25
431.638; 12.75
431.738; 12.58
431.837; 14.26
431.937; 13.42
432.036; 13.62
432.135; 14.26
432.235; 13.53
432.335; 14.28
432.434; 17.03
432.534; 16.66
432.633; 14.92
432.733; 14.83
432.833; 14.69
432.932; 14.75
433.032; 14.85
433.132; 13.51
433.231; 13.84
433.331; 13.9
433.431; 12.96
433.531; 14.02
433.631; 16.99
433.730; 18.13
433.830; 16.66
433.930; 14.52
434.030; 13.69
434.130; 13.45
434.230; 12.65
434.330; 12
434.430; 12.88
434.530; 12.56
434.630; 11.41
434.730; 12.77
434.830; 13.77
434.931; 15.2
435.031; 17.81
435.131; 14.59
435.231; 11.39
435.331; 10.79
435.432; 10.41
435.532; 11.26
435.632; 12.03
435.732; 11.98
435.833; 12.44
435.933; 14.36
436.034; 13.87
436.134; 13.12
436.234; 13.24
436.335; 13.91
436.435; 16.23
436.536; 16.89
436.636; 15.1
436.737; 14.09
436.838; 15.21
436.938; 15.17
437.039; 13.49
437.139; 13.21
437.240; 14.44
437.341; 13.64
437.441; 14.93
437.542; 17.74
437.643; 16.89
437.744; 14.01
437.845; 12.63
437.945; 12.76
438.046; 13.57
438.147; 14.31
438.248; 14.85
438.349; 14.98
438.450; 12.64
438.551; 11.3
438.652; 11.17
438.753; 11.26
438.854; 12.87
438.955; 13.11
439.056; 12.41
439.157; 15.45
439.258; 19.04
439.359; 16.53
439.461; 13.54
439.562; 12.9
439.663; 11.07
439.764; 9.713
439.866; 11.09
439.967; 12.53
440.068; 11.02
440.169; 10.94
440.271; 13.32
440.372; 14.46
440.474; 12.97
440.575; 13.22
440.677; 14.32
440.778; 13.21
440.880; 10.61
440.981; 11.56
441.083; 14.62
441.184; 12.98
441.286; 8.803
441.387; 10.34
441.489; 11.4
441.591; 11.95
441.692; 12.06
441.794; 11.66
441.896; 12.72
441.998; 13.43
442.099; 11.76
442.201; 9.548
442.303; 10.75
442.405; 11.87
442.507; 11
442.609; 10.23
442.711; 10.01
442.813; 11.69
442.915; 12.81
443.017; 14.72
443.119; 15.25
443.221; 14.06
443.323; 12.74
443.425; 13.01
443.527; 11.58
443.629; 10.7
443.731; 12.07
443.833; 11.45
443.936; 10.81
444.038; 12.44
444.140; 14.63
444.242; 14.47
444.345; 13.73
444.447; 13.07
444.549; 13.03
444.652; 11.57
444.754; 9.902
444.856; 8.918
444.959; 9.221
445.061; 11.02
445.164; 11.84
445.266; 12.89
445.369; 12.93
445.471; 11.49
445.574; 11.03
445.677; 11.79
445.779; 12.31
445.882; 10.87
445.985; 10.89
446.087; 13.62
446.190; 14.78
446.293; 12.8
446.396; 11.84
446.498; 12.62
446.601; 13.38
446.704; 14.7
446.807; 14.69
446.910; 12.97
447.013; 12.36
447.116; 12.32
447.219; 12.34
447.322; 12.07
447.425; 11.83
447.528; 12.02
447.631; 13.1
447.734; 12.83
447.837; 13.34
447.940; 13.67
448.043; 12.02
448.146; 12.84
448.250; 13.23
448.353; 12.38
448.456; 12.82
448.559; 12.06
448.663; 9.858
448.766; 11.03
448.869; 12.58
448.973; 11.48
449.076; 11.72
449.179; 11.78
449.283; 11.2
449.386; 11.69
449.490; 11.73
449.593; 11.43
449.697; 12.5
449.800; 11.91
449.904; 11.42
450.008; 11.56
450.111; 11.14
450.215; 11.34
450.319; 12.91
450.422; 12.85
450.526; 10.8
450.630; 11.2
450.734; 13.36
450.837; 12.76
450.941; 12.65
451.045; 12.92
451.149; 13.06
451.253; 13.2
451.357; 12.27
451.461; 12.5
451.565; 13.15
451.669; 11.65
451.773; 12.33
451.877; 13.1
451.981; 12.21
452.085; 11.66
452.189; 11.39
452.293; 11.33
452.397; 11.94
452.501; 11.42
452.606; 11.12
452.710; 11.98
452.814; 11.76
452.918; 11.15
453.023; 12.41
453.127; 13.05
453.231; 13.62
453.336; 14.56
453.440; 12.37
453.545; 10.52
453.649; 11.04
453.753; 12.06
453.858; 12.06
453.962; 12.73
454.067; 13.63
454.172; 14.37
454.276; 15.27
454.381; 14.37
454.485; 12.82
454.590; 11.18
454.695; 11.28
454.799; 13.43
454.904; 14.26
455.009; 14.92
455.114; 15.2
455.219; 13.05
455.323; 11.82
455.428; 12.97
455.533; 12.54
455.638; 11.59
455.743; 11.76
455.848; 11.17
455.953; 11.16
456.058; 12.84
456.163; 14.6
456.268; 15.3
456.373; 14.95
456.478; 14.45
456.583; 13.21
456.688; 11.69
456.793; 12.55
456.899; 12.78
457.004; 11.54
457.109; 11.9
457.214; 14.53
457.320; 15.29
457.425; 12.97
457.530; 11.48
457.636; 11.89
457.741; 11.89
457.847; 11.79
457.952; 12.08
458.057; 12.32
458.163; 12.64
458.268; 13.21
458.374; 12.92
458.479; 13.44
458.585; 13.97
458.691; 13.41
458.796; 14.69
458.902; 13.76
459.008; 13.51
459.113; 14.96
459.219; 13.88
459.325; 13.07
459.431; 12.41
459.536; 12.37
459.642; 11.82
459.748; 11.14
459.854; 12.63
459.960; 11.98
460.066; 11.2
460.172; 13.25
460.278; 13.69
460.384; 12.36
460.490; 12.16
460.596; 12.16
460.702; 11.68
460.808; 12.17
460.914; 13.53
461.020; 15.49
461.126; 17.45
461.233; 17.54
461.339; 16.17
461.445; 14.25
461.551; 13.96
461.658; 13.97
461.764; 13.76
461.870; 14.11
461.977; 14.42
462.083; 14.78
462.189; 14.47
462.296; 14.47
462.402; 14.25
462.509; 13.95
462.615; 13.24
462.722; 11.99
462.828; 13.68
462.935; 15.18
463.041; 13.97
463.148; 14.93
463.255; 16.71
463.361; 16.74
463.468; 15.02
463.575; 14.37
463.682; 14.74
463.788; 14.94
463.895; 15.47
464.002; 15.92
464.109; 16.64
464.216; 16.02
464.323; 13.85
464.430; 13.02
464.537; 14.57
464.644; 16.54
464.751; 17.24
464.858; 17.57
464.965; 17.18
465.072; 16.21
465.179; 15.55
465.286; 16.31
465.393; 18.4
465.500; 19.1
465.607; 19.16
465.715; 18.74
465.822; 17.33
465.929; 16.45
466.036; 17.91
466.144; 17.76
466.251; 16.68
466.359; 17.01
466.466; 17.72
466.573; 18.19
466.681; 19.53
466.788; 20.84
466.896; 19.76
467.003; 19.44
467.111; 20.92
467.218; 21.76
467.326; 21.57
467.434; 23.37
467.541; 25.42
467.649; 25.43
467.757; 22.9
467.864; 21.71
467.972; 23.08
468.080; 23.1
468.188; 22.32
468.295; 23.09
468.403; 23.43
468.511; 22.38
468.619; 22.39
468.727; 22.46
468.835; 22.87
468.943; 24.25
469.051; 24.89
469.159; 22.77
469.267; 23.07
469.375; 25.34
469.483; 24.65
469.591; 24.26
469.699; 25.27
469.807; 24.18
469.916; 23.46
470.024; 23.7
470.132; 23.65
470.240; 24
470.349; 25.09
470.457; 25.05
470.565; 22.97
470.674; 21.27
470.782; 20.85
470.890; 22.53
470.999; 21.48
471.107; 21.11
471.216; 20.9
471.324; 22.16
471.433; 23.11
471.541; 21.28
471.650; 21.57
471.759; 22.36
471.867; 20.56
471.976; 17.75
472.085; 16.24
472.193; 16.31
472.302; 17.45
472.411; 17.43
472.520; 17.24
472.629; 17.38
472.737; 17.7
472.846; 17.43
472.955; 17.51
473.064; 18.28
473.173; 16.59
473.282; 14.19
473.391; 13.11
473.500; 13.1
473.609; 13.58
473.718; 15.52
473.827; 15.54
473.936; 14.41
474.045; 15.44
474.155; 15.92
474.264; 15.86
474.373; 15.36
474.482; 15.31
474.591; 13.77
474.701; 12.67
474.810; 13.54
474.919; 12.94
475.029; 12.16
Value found 0.240 mag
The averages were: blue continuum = 13.7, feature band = 15.7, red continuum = 20.8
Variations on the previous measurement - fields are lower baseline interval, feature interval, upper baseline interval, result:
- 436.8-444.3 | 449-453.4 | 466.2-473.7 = 0.28 mag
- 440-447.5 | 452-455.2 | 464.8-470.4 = 0.25 mag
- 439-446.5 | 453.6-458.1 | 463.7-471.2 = 0.27 mag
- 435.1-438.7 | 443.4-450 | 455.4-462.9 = 0.11 mag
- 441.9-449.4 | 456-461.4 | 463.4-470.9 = 0.28 mag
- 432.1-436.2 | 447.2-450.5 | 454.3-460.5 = 0.10 mag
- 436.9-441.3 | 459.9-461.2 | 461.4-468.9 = 0.27 mag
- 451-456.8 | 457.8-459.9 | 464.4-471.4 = 0.20 mag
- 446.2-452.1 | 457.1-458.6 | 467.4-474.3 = 0.22 mag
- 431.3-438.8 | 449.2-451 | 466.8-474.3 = 0.37 mag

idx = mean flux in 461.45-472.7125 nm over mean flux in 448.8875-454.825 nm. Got 1.56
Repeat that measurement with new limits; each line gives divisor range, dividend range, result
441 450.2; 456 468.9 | 1.30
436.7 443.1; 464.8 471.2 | 1.65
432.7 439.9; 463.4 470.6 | 1.46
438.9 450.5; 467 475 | 1.64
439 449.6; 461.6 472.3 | 1.56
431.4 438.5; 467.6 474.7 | 1.44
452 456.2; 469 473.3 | 1.68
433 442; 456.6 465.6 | 1.05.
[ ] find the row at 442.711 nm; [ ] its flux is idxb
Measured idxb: 10.01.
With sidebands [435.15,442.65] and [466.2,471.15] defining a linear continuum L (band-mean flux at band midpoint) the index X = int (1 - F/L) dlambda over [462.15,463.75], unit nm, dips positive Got 0.47 nm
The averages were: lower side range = 13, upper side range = 22.4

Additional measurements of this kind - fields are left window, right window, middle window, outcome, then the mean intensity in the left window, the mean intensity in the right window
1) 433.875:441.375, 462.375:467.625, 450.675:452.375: 0.310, 13.3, 17.1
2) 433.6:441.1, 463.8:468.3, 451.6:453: 0.384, 13.6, 18.8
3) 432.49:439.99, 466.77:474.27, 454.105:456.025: 0.506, 13.8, 20.7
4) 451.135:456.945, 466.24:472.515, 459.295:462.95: 0.731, 12.7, 21.9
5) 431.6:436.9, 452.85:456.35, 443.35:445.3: 0.221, 14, 12.9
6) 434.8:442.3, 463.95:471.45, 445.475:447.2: 0.290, 13.2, 20.7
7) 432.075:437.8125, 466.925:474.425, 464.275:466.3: 0.290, 14.1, 20.6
